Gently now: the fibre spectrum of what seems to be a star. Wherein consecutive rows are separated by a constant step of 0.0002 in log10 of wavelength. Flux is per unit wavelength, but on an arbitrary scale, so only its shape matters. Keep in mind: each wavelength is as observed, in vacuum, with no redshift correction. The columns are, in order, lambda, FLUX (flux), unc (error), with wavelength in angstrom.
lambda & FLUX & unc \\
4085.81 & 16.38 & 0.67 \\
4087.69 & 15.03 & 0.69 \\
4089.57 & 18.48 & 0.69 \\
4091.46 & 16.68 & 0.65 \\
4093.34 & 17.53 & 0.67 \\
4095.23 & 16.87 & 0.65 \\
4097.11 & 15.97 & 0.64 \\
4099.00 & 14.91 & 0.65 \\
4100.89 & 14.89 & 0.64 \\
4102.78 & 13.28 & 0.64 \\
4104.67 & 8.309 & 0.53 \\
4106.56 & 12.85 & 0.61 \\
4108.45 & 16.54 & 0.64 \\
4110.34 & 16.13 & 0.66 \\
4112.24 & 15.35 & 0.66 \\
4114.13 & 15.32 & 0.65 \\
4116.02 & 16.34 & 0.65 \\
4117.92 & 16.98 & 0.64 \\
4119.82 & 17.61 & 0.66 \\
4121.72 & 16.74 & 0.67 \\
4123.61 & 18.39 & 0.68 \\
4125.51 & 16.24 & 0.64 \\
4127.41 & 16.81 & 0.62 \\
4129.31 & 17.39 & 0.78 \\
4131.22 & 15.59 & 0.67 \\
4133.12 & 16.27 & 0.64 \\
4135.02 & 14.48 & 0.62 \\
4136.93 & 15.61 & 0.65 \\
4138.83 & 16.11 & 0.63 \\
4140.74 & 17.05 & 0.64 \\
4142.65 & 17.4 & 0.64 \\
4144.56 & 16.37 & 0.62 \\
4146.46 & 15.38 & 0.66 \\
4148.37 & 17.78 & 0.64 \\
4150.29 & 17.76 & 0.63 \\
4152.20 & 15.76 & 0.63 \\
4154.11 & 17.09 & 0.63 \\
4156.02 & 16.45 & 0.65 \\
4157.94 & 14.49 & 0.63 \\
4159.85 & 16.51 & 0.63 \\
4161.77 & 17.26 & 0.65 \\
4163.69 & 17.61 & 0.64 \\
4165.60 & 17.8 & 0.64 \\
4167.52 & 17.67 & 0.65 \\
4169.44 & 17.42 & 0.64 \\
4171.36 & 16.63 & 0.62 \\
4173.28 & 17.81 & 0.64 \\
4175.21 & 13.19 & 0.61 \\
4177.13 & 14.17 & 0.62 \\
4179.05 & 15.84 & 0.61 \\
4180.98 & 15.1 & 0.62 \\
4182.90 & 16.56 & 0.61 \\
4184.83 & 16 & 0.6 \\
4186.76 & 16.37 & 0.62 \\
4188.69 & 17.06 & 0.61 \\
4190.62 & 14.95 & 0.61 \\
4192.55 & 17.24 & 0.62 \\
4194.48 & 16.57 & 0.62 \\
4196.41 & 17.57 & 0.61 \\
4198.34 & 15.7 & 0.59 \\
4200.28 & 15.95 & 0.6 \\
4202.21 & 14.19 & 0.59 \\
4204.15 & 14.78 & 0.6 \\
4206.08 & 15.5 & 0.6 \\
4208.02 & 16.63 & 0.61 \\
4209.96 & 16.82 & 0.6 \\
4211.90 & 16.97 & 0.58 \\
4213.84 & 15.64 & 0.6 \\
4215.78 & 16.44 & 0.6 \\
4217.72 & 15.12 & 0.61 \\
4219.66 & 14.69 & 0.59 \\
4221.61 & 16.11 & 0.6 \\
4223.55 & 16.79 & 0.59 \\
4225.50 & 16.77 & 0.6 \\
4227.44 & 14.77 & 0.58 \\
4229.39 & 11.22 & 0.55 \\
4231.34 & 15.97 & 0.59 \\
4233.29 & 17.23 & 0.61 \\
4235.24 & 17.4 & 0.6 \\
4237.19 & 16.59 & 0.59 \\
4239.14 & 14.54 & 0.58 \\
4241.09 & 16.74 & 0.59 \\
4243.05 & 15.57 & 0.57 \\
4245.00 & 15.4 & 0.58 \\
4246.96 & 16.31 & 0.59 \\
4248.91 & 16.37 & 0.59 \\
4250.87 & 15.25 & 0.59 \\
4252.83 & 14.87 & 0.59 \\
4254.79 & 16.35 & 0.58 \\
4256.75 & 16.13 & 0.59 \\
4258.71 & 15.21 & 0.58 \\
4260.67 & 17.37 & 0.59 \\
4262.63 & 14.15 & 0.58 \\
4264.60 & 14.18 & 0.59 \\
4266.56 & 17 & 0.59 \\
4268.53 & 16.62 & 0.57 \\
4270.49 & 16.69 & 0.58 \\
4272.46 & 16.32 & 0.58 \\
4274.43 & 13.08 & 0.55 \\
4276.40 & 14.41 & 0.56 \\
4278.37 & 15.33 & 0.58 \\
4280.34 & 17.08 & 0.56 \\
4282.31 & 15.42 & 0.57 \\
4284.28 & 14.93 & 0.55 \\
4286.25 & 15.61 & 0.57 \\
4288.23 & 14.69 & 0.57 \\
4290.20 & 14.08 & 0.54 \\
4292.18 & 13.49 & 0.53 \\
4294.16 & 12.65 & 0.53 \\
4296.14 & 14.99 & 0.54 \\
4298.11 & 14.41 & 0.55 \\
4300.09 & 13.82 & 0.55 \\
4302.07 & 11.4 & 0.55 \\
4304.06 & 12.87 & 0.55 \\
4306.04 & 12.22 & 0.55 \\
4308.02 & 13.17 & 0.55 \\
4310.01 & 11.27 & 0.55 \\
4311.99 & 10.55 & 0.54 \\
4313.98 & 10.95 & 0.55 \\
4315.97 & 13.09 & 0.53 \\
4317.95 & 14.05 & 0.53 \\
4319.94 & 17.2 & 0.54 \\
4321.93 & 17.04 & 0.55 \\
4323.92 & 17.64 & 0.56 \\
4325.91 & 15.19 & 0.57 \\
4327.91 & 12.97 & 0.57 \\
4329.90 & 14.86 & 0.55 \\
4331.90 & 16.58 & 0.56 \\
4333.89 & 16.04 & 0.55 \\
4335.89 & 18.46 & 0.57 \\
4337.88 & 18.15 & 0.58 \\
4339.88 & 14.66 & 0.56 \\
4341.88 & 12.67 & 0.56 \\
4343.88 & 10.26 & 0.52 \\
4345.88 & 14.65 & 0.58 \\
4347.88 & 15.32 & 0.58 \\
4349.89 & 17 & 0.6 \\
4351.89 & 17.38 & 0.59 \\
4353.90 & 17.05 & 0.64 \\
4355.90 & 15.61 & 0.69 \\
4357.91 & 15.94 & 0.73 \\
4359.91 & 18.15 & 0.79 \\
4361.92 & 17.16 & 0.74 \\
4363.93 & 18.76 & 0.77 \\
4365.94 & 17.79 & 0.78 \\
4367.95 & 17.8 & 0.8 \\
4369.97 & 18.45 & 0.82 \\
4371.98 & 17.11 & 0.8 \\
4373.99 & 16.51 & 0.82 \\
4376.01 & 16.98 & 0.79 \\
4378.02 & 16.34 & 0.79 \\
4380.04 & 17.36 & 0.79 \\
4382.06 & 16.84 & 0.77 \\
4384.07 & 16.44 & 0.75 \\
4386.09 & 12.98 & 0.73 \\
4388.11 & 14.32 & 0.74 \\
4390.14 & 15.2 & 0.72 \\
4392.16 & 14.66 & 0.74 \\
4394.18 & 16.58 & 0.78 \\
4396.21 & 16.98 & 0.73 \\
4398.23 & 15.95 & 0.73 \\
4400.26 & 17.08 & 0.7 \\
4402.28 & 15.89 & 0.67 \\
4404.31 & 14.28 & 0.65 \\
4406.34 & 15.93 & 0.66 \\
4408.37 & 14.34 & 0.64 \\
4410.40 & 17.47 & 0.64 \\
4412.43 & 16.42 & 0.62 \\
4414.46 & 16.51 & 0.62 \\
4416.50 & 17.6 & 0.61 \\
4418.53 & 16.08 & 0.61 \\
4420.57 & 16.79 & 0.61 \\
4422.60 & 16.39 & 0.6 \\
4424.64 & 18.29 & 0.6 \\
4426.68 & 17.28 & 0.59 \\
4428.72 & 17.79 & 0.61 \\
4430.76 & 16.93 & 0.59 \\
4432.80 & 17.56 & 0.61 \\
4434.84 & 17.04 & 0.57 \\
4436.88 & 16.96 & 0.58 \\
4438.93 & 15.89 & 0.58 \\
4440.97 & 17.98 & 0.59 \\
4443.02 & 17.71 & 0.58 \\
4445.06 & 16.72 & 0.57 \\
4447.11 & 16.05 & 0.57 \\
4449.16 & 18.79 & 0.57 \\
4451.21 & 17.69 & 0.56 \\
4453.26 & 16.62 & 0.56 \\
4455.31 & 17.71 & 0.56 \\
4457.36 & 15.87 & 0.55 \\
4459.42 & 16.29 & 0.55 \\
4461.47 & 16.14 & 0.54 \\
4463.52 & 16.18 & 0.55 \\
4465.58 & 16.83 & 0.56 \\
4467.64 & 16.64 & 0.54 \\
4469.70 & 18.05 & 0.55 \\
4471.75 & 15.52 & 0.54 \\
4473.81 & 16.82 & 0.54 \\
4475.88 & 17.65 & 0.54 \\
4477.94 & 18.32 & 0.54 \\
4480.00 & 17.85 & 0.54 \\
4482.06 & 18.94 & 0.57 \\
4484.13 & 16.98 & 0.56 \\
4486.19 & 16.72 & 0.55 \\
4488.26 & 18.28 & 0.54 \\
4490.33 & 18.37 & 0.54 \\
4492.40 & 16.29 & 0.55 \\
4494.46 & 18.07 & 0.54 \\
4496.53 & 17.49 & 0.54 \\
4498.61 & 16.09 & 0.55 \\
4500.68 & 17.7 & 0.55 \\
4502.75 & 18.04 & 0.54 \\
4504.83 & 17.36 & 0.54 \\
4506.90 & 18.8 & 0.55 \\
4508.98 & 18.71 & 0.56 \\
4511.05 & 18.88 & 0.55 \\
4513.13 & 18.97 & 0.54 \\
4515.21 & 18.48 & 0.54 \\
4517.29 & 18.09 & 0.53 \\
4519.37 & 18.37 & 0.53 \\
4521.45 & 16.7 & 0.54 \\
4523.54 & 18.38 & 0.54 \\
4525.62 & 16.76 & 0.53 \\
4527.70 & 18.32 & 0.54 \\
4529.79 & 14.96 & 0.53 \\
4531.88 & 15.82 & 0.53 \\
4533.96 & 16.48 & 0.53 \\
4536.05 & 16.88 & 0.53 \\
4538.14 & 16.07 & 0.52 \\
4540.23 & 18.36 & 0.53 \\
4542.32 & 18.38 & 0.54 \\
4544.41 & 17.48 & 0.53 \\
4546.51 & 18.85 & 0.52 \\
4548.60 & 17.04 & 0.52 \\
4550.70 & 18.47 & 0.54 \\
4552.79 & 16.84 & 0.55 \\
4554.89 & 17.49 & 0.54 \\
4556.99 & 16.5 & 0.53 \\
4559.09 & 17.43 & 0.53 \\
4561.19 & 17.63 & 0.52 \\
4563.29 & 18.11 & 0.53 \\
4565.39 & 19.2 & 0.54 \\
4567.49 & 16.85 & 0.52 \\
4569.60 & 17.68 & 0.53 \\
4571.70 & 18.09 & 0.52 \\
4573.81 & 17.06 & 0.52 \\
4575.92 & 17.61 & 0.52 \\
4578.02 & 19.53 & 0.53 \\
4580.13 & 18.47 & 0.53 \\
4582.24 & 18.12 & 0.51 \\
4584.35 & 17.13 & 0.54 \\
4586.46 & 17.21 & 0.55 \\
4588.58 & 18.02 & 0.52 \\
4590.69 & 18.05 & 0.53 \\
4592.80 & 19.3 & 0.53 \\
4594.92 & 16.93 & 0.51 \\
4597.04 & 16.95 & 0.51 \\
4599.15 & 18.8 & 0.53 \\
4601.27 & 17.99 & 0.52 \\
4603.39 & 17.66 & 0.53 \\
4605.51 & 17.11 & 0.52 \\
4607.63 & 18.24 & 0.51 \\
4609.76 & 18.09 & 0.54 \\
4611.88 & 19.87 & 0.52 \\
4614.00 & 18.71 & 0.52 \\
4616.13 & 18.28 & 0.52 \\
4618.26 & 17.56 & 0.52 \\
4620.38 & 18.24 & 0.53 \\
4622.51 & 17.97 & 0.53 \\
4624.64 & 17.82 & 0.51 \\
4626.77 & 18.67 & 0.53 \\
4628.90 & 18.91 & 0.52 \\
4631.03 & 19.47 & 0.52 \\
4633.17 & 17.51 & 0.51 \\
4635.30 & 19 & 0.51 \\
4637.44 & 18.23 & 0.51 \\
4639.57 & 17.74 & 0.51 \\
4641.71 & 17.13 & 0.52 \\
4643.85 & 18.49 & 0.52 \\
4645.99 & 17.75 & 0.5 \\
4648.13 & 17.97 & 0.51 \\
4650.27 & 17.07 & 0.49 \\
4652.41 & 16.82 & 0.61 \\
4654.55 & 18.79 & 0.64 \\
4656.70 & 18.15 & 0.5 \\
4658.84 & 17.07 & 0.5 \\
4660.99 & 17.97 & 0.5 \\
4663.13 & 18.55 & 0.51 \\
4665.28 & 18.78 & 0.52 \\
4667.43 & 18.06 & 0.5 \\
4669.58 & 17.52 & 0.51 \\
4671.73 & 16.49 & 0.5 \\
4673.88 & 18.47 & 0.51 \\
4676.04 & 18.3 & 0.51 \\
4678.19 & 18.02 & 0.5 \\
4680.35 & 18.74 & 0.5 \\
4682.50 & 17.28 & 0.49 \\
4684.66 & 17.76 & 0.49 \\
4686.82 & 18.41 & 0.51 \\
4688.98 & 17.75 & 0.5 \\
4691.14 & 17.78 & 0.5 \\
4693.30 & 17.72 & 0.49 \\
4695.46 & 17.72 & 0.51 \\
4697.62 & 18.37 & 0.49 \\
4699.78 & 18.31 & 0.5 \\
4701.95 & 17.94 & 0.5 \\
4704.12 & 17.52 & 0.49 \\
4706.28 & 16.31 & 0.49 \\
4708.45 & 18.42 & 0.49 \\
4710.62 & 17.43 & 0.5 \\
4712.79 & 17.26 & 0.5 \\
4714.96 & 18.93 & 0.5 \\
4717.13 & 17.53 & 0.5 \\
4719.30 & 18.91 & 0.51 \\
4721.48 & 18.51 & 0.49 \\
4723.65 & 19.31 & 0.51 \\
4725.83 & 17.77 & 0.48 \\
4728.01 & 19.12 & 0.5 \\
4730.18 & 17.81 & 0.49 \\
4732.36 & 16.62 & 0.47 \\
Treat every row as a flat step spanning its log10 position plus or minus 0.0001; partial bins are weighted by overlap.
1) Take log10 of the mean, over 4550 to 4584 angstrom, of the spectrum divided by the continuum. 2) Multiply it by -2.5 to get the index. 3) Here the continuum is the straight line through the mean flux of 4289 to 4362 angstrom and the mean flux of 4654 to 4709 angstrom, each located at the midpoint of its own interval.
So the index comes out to -0.06 mag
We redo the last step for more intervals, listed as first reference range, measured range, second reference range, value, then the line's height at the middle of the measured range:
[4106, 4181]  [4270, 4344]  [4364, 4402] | 0.138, 16.4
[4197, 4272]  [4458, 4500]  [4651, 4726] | -0.013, 17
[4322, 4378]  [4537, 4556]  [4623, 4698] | -0.018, 17.4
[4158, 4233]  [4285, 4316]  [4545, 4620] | 0.254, 16.5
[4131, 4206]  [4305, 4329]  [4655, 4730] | 0.211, 16.7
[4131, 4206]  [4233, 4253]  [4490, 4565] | 0.033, 16.5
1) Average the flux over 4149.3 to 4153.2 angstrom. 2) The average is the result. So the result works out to 16.7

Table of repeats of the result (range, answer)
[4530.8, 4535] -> 16.2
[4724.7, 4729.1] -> 18.5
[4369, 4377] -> 17.3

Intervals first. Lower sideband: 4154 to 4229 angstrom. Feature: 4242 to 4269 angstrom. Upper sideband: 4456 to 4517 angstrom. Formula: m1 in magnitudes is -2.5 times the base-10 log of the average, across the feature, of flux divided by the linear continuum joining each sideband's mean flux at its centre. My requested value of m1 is 0.04 mag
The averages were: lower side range 16.1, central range 15.8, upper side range 17.5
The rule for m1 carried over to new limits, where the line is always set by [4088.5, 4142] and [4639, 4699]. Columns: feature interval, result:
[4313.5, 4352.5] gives 0.10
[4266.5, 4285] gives 0.06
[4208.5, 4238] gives 0.02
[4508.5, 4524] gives -0.06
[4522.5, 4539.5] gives 0.04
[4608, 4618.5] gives -0.05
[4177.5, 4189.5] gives 0.01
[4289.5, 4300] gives 0.19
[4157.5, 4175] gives -0.06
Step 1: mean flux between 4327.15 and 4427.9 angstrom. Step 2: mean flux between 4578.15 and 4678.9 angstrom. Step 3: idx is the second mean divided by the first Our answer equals 1.11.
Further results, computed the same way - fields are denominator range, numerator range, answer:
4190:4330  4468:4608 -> 1.17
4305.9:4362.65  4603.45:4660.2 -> 1.20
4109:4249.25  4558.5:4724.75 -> 1.11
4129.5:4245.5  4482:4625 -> 1.10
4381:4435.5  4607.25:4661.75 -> 1.11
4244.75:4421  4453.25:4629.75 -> 1.14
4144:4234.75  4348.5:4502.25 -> 1.05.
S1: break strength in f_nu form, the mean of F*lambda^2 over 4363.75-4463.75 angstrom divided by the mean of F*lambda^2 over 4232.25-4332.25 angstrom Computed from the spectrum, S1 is 1.2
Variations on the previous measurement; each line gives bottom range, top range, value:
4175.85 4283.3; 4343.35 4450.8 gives 1.13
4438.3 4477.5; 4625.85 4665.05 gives 1.16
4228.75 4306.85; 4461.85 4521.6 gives 1.29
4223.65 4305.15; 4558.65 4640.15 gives 1.38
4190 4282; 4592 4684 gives 1.37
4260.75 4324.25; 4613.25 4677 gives 1.47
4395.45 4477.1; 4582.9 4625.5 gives 1.16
